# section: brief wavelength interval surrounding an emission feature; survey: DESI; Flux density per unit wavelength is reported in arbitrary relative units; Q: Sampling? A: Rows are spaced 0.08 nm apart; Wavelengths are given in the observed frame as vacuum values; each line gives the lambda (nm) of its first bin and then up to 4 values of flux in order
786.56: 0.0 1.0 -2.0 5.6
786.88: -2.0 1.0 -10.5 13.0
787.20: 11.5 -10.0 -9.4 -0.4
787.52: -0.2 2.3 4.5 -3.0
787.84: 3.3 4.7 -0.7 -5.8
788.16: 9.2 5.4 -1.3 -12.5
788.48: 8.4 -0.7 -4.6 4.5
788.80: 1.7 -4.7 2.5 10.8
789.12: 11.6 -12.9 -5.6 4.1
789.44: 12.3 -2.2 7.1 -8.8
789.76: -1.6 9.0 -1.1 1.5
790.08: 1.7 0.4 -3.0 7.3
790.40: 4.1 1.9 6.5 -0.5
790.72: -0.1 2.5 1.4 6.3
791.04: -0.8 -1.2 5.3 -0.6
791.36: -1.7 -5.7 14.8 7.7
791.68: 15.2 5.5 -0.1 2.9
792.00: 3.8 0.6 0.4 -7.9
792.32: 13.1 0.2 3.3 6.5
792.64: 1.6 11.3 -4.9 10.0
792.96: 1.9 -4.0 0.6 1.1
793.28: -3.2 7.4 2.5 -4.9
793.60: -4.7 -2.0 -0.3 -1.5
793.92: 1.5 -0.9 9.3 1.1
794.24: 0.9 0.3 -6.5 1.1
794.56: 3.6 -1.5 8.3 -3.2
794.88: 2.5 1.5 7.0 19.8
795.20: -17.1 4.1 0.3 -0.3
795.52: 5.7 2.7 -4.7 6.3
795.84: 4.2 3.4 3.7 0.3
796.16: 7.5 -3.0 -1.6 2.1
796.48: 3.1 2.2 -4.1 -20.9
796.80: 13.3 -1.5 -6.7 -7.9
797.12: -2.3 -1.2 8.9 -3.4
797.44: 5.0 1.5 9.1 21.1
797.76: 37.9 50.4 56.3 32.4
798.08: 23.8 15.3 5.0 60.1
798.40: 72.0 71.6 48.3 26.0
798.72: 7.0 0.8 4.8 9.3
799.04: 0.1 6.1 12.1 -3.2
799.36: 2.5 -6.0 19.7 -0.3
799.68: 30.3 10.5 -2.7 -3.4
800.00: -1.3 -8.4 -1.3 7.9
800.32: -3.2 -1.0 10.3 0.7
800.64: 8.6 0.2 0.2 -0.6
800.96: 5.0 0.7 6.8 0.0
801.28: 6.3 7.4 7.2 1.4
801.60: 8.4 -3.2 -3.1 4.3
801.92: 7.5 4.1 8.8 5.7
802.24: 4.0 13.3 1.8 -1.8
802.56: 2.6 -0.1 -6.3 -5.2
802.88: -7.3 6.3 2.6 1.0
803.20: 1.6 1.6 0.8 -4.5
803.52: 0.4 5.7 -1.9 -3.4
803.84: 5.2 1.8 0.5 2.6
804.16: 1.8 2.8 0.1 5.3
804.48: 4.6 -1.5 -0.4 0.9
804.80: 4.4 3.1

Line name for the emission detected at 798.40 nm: [O II]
